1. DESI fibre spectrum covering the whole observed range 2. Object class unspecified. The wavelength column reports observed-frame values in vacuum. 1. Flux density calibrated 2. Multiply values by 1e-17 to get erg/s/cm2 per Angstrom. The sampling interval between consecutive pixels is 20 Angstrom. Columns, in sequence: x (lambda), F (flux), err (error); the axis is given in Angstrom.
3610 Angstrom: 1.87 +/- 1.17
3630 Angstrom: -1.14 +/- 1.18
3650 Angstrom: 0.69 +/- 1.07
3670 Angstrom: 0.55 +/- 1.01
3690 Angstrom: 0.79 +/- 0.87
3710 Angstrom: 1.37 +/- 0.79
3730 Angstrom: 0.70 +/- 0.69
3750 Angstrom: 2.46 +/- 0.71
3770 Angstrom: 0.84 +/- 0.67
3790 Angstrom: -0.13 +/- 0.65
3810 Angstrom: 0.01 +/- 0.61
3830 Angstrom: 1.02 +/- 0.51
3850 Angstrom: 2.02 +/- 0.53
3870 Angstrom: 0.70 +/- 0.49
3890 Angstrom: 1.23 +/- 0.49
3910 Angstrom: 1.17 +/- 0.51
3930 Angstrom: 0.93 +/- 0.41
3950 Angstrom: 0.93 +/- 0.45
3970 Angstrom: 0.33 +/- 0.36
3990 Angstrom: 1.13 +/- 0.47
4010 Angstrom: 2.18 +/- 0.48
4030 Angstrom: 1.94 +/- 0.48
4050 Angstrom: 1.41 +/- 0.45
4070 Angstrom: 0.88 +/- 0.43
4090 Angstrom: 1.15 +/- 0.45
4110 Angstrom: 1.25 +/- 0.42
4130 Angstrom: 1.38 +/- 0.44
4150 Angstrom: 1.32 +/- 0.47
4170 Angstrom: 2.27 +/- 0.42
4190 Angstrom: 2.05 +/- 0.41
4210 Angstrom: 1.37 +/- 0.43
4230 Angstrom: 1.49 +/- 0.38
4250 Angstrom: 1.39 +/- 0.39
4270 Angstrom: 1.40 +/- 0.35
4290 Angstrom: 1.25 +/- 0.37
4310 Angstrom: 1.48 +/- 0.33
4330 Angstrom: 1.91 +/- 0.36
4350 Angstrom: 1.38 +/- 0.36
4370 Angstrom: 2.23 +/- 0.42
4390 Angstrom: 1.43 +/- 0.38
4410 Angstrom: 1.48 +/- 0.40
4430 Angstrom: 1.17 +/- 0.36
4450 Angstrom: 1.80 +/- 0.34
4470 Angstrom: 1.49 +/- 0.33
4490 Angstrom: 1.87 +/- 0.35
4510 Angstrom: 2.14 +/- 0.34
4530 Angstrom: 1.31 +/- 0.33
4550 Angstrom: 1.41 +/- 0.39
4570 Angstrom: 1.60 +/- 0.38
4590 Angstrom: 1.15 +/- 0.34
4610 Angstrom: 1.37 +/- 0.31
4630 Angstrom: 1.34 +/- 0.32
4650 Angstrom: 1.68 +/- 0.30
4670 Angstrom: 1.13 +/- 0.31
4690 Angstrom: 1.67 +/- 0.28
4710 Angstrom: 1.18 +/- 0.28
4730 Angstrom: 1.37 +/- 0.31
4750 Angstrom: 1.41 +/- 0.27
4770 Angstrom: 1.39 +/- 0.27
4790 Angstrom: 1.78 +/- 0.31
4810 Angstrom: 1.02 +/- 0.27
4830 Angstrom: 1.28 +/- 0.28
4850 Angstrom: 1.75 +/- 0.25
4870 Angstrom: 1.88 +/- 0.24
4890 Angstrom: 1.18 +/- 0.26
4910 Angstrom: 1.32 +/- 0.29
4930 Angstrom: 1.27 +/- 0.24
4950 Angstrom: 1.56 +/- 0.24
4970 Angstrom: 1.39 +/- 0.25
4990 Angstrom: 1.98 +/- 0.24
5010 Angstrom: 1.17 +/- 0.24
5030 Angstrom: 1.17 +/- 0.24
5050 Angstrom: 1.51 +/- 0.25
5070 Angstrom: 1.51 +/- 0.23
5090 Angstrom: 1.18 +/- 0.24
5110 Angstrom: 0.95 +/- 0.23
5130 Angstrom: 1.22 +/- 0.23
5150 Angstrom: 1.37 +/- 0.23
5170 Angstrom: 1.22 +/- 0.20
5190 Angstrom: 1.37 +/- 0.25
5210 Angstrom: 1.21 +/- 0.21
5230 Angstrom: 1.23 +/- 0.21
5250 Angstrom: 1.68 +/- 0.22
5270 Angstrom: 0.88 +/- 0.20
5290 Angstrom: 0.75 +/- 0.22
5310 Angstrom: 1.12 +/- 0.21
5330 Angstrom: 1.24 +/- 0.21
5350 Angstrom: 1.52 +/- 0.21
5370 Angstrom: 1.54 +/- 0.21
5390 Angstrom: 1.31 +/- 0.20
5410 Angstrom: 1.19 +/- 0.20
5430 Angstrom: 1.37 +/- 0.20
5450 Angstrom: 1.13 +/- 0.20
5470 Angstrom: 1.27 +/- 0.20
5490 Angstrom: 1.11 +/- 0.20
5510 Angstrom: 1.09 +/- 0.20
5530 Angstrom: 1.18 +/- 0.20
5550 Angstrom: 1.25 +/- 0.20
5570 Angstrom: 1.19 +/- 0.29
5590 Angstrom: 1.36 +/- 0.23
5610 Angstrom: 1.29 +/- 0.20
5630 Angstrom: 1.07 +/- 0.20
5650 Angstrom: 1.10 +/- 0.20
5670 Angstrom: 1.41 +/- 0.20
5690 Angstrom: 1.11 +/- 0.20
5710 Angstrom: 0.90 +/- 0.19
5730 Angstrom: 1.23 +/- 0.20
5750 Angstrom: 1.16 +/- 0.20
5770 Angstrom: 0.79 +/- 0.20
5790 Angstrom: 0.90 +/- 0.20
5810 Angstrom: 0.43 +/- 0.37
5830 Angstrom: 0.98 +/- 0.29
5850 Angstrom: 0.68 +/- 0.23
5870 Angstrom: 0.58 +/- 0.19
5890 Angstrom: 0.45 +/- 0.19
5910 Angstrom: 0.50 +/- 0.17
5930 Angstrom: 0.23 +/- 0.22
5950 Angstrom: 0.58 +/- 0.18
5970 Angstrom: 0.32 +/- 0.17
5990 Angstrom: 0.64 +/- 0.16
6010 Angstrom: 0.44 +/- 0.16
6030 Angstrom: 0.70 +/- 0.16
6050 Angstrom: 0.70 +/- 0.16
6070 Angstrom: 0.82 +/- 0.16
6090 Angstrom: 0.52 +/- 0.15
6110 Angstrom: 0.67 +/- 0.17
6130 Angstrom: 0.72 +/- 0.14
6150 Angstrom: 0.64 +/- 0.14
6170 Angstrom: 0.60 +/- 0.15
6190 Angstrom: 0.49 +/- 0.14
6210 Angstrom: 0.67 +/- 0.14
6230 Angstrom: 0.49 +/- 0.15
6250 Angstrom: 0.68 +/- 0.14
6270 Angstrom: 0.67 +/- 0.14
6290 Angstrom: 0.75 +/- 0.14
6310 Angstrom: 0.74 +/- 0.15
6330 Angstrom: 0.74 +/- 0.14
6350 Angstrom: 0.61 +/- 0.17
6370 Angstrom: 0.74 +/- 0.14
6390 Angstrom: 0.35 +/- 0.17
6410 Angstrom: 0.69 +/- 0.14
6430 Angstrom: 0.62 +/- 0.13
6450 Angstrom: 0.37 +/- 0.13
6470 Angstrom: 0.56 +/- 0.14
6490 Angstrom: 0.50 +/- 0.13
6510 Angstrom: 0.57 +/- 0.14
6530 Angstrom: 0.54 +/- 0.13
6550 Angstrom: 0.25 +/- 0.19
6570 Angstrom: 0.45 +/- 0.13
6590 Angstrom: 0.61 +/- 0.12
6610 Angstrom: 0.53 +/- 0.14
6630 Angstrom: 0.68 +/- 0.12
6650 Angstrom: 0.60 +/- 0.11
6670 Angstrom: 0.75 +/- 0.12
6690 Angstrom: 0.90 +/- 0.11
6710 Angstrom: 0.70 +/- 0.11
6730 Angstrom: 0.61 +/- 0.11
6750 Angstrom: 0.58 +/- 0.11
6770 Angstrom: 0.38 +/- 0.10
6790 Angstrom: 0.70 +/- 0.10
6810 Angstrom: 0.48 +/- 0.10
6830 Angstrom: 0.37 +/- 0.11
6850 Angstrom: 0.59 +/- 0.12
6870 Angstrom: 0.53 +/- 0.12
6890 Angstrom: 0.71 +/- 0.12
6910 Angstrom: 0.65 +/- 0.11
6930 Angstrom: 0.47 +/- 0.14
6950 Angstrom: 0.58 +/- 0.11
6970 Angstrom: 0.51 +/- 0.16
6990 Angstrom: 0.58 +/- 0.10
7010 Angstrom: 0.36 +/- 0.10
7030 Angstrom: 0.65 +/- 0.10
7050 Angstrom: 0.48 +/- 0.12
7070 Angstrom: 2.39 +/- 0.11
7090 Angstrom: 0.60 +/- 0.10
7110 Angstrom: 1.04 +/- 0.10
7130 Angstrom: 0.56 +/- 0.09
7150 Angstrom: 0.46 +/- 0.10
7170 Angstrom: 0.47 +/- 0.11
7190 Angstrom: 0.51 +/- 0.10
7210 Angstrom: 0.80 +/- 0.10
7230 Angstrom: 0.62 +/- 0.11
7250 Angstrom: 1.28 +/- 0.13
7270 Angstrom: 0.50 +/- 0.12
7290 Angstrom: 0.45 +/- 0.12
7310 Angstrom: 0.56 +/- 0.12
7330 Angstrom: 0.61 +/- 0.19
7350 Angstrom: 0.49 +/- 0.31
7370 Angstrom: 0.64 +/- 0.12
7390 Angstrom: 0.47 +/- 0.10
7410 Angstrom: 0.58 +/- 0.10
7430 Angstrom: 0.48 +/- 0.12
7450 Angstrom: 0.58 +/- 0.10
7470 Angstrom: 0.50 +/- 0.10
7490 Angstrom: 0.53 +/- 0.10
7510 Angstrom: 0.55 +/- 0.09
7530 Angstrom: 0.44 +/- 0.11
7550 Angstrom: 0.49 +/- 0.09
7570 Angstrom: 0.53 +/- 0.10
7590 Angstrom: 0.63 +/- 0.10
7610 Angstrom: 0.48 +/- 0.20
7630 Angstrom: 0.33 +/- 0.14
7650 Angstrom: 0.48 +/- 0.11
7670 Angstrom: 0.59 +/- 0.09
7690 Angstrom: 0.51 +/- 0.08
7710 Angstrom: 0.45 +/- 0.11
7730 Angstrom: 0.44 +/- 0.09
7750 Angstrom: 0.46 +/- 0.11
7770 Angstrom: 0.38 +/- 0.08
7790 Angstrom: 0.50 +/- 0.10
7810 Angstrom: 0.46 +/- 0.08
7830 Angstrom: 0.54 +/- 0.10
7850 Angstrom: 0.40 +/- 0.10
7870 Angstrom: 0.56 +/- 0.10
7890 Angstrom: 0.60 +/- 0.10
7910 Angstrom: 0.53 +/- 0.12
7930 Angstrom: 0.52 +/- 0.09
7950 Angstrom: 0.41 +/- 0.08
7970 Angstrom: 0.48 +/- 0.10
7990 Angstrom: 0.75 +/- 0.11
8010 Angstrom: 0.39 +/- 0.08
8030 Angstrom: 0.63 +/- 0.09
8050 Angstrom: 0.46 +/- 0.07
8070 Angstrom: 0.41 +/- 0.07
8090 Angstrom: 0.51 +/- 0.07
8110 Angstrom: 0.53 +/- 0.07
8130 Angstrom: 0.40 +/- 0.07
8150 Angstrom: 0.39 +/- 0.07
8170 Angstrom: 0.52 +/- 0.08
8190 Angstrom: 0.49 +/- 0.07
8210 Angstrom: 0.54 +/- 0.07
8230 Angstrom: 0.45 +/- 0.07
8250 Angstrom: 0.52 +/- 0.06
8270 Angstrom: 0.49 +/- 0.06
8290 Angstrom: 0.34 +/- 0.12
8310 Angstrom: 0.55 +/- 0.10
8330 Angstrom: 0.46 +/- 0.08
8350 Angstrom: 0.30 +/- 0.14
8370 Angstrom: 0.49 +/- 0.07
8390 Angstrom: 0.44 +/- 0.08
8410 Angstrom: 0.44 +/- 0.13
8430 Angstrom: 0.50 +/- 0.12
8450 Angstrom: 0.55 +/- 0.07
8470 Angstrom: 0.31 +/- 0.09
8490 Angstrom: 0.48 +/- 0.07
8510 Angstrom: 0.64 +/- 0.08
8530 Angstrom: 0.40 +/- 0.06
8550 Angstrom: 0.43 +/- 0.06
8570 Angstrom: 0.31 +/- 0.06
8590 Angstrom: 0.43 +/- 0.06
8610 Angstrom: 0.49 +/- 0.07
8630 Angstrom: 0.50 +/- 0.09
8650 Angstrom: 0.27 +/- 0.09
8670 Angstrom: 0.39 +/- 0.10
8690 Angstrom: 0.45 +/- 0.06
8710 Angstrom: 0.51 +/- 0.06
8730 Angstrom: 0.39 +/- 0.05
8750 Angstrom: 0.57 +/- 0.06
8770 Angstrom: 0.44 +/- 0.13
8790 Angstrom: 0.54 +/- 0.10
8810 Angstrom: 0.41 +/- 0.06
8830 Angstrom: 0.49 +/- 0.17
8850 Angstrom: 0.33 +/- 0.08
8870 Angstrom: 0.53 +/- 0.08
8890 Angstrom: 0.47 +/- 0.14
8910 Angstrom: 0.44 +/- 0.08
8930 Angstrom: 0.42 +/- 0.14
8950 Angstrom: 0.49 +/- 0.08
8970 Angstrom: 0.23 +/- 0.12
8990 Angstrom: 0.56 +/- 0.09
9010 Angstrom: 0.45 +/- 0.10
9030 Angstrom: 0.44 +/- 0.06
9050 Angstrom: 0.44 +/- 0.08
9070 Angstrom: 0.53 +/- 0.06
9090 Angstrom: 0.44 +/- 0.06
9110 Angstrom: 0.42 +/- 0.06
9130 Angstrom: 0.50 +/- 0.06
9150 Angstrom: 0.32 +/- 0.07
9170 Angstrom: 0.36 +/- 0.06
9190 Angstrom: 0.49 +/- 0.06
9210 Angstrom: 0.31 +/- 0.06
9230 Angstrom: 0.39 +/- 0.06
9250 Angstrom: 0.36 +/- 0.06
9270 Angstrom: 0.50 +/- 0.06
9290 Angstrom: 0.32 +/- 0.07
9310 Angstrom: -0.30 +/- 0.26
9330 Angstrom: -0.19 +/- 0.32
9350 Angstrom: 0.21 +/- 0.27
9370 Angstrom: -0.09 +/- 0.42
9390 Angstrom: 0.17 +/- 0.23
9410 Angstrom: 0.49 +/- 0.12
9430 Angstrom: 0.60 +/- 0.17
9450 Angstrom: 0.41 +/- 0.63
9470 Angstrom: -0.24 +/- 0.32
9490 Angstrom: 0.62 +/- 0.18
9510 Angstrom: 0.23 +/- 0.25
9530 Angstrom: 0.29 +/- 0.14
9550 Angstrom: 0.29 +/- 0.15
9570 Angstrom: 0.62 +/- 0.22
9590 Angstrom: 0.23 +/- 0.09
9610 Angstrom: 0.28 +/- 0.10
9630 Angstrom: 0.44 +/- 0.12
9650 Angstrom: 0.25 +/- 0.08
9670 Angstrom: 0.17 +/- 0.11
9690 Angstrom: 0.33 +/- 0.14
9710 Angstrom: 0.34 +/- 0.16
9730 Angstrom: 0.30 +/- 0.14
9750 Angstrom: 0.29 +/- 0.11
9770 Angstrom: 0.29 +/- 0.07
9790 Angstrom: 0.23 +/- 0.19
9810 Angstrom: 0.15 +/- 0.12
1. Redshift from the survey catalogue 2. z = 0.078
